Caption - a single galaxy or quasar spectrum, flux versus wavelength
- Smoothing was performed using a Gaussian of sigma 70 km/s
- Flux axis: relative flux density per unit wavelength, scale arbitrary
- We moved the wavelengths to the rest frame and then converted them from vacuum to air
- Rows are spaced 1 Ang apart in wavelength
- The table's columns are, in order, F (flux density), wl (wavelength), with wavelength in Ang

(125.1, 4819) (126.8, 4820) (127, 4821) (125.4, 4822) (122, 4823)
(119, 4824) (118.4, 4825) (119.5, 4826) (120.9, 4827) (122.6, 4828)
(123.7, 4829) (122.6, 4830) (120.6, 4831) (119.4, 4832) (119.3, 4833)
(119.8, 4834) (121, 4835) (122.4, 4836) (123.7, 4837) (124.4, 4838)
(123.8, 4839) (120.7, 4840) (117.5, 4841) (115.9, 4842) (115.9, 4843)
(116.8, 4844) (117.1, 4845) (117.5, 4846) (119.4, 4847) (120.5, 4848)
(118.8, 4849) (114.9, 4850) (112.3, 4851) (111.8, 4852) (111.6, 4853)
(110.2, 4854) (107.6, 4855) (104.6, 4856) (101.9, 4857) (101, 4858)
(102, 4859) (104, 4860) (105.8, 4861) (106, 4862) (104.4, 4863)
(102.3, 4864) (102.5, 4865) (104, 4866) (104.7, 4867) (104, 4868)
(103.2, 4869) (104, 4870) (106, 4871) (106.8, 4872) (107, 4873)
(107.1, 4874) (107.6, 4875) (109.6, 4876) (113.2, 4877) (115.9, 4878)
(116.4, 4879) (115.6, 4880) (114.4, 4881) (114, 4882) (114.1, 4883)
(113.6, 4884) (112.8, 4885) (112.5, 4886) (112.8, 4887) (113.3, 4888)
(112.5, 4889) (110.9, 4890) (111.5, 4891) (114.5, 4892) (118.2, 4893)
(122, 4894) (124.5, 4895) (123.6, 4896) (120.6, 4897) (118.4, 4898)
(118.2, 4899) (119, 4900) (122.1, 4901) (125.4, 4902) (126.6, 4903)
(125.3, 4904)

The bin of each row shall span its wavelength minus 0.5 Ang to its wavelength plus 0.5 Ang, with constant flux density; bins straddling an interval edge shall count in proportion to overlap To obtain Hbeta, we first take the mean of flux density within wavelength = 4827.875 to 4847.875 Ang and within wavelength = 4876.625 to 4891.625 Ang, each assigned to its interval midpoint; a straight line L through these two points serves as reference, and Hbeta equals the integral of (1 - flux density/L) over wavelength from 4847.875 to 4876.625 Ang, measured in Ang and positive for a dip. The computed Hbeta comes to 2.4 Ang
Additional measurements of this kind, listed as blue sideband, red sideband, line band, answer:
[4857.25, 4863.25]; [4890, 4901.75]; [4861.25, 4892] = 0.4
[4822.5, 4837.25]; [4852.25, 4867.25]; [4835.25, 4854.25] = -0.8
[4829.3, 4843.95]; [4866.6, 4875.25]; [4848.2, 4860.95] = 0.5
